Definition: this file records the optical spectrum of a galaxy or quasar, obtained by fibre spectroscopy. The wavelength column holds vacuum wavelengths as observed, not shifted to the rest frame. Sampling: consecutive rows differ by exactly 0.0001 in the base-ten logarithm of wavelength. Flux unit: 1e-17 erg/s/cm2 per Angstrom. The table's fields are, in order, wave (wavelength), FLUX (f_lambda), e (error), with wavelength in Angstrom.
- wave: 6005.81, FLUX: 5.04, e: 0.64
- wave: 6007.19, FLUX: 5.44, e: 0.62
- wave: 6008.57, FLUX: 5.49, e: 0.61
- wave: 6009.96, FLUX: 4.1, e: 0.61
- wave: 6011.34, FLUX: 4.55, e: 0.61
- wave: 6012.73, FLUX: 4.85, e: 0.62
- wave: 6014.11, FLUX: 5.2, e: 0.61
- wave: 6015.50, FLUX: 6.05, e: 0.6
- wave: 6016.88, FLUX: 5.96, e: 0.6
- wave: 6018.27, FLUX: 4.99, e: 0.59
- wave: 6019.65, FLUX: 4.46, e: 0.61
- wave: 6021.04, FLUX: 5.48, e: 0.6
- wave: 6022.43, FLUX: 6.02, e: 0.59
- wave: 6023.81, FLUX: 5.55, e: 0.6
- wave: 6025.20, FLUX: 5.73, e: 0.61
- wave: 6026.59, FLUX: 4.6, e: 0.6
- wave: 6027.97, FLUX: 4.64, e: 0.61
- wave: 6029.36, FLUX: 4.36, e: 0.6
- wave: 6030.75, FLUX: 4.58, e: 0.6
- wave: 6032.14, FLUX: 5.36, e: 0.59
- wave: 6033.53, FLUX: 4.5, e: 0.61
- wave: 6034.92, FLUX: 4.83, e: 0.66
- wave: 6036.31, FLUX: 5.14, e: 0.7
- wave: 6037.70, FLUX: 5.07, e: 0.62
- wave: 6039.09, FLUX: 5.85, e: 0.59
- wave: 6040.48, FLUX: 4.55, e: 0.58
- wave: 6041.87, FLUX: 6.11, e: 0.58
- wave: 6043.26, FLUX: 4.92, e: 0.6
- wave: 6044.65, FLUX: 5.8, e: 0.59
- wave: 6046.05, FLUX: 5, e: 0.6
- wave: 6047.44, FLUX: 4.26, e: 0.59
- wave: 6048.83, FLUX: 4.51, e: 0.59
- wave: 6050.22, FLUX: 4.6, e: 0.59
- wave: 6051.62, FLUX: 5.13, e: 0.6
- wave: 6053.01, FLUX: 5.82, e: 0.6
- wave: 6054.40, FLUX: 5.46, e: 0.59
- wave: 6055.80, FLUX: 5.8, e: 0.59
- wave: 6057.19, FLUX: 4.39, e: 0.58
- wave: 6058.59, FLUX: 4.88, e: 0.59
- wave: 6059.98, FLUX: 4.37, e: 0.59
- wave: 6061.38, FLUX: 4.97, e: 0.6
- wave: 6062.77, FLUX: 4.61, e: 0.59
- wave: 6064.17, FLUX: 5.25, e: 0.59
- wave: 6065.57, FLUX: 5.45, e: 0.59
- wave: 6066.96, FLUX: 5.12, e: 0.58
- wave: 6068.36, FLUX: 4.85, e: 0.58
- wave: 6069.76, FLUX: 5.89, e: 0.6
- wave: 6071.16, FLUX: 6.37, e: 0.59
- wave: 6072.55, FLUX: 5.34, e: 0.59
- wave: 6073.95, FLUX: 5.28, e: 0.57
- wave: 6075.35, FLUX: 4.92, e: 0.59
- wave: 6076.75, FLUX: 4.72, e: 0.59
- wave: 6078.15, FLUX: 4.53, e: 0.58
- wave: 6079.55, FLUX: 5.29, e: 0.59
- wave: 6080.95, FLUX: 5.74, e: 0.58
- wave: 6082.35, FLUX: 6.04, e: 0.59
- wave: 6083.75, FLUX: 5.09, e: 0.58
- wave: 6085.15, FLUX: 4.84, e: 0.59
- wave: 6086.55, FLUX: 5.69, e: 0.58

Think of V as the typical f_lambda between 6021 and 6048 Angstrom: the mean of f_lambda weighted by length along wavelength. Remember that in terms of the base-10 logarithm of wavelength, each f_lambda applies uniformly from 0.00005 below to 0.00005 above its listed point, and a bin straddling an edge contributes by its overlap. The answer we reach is 5.11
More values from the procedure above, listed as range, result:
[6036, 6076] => 5.16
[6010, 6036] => 5.07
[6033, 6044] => 5.14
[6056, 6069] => 4.91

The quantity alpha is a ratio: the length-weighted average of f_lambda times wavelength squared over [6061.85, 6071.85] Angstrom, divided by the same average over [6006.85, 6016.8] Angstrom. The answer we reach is 1.06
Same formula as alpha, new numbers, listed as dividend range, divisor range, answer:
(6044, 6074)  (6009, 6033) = 1.02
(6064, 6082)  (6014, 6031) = 1.03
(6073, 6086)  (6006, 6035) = 1.04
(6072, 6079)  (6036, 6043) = 0.94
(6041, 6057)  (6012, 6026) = 0.97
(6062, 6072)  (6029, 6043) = 1.07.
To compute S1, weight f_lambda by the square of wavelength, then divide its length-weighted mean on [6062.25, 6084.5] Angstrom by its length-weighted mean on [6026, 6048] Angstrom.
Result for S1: 1.1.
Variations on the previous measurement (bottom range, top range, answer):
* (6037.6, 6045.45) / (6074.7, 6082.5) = 0.97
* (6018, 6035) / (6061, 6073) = 1.08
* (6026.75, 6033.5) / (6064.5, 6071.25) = 1.17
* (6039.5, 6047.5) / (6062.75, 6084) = 1.03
